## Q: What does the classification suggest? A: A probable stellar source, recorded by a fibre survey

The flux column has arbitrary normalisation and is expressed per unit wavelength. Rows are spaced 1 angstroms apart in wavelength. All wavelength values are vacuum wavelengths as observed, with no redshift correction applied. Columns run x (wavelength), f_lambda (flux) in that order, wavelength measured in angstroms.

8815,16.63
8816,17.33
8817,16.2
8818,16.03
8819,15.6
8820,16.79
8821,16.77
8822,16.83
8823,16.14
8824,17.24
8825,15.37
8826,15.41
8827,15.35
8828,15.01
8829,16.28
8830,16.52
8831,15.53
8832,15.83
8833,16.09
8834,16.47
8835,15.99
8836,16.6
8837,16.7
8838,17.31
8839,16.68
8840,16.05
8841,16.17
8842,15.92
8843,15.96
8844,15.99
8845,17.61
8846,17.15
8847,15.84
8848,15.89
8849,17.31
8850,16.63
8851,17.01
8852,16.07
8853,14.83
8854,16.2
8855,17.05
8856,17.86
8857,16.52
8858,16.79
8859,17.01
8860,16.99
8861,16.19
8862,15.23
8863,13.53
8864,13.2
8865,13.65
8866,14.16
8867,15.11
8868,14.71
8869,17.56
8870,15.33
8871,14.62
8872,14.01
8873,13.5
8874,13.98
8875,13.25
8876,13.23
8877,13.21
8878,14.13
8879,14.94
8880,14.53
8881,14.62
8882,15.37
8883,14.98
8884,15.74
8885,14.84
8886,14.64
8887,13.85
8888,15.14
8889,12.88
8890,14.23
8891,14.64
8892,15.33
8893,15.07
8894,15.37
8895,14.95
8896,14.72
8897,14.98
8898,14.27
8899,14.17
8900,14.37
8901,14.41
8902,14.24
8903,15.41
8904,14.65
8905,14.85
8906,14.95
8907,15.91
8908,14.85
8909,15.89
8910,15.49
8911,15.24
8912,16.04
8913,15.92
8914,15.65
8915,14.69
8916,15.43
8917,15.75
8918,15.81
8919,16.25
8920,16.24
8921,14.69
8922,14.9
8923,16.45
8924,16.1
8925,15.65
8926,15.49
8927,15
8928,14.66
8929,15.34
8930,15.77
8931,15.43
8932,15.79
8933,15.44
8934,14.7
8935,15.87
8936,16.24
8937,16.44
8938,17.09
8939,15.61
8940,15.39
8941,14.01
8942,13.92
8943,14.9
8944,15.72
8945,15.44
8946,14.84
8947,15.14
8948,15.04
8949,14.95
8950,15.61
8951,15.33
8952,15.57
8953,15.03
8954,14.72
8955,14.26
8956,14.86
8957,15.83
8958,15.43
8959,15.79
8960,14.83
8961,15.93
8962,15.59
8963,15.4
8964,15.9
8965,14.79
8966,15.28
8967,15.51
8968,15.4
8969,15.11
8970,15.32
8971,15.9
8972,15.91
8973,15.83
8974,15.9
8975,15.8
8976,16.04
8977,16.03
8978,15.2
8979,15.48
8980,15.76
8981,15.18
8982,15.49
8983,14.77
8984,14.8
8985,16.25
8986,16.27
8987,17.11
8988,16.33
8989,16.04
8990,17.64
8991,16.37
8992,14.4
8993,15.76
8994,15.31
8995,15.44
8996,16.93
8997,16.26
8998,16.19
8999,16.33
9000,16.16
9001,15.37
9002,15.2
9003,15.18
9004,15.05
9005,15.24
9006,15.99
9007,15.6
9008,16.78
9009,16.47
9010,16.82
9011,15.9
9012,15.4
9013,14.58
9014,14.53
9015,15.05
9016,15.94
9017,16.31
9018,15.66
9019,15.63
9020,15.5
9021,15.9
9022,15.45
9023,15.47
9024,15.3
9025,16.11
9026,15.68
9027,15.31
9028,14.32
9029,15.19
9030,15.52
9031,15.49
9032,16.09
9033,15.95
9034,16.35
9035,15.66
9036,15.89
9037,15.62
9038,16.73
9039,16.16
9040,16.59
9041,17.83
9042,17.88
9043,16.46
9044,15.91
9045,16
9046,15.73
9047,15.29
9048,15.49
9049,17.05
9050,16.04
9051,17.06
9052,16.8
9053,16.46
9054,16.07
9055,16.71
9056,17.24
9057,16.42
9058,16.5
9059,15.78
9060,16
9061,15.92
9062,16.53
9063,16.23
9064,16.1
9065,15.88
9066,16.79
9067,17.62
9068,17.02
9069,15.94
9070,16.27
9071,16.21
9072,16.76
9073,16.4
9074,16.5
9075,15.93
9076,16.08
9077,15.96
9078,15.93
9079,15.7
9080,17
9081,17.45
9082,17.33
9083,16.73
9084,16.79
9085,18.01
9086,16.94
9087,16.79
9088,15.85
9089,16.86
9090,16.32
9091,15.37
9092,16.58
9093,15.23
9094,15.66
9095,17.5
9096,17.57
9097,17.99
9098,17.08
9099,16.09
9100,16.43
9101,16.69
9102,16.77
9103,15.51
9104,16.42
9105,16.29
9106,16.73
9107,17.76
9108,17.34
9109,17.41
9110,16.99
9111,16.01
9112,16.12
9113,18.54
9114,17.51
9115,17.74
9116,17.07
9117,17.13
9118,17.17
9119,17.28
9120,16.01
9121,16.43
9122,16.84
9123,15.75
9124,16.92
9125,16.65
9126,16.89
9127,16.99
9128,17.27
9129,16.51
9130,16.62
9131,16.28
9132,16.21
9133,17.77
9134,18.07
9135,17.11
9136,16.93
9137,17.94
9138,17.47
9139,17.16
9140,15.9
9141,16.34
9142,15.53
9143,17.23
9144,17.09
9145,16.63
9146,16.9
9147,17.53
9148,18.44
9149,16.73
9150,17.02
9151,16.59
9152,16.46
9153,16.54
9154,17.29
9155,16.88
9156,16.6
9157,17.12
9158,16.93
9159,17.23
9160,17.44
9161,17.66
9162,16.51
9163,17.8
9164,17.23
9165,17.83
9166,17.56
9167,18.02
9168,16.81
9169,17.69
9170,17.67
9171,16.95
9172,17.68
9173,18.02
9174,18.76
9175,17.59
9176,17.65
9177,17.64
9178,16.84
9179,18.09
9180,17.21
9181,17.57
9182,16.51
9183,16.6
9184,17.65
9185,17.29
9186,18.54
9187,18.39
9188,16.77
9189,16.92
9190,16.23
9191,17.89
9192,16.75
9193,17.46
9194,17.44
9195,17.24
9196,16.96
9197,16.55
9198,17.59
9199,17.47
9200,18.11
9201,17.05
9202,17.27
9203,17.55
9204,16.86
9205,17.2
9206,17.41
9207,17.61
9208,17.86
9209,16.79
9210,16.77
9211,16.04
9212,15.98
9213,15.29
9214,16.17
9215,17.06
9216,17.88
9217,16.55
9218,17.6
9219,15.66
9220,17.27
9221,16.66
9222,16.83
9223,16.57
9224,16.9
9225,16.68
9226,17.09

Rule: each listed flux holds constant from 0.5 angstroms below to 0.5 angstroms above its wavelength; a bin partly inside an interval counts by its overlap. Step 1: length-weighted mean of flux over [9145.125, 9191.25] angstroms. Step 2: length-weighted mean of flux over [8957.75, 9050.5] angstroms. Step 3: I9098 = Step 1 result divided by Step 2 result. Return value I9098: 1.10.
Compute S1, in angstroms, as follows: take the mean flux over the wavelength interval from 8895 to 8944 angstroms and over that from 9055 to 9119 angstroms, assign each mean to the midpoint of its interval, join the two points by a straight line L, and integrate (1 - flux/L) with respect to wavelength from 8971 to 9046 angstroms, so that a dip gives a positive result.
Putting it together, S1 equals 0.9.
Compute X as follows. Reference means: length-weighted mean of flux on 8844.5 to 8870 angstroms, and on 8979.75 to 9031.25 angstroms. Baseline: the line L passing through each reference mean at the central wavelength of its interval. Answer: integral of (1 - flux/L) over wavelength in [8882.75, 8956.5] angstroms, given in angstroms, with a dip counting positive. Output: 3.2 angstroms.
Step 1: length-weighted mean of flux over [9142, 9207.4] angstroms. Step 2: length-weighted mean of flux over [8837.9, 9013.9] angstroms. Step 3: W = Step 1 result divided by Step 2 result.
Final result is 1.12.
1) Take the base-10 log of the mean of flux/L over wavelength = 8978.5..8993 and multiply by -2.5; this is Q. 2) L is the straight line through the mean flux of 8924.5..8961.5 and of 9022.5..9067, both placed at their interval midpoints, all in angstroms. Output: -0.01 mag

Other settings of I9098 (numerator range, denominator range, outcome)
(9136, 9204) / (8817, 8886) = 1.10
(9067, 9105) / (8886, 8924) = 1.10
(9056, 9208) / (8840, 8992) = 1.10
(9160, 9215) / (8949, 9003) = 1.11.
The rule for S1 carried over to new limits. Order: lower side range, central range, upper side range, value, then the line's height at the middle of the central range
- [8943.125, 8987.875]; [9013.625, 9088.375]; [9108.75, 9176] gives 0.2 angstroms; 16.3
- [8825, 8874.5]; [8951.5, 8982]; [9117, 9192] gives 1.7 angstroms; 16.4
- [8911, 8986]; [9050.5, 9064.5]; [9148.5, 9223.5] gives -0.1 angstroms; 16.2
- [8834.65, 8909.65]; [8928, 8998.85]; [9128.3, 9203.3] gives 1.5 angstroms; 15.9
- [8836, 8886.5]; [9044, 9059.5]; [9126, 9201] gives 0.3 angstroms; 16.6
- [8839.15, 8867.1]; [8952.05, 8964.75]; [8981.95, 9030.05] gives 0.4 angstroms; 15.8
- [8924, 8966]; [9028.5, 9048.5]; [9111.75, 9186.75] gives 0.1 angstroms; 16.2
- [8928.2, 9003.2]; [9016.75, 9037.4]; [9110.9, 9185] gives 0.6 angstroms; 16.1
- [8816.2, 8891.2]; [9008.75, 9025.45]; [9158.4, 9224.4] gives 0.8 angstroms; 16.4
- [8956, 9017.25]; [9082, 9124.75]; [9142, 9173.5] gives -0.1 angstroms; 16.7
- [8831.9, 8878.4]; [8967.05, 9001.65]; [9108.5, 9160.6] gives 1.0 angstroms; 16.3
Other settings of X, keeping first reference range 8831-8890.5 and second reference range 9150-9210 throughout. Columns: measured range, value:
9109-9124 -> 0.0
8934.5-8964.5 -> 1.2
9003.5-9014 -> 0.4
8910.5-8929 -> 0.3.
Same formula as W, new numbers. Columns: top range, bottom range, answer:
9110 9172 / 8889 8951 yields 1.12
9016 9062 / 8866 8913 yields 1.09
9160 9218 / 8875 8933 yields 1.15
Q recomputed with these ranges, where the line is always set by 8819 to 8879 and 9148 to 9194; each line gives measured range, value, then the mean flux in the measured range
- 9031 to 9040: 0.04 mag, 16.1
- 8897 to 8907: 0.09 mag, 14.7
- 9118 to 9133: 0.03 mag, 16.7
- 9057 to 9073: 0.03 mag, 16.4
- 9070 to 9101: 0.02 mag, 16.6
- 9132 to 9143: 0.01 mag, 17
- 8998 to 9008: 0.06 mag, 15.7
